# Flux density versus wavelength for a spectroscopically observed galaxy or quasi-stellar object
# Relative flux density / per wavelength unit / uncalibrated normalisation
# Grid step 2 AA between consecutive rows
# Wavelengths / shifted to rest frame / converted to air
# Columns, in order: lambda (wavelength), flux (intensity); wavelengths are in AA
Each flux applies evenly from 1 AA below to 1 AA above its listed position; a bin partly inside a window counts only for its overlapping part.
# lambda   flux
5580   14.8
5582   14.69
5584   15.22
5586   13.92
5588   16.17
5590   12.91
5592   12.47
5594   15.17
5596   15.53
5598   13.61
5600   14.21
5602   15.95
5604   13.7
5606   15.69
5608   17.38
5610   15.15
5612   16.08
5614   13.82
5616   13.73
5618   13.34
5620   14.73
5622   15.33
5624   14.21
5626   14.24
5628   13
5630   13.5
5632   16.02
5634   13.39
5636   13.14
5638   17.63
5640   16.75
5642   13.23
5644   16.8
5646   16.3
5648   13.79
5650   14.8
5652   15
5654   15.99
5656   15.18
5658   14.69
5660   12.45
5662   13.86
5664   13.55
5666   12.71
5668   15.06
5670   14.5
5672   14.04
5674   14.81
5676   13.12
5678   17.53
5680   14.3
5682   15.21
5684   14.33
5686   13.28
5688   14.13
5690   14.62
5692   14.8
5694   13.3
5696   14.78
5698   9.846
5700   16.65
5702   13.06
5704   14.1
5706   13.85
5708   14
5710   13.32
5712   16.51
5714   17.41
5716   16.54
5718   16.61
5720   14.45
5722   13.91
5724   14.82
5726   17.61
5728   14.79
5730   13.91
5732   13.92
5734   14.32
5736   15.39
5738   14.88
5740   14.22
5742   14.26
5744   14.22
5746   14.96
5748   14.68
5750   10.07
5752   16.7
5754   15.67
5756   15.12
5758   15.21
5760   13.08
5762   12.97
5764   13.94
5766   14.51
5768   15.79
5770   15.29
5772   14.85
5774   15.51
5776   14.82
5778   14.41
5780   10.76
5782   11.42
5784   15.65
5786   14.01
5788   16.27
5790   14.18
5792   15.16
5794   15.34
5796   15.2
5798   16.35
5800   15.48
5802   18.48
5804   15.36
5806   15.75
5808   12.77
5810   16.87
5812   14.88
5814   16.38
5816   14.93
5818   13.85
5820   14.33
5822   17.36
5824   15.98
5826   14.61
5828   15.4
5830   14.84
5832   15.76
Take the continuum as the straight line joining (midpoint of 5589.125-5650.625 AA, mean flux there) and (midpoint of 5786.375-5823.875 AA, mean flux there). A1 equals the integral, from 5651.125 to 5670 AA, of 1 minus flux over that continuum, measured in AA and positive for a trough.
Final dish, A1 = 0.7 AA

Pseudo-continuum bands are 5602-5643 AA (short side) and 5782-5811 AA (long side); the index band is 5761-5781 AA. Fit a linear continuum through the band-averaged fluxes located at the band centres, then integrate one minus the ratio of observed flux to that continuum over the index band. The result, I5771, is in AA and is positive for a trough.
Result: 1.3 AA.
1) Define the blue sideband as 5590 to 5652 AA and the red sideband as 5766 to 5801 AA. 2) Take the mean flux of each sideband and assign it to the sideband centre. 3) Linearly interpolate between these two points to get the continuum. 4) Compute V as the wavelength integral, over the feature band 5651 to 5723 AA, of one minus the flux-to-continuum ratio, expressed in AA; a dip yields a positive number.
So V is 1.2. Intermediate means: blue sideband 14.7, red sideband 14.7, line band 14.5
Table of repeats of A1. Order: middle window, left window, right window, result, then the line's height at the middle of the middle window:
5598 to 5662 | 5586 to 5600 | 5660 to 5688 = -2.3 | 14.3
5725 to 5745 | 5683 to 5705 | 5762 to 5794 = -0.8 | 14.2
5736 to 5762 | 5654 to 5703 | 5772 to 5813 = 0.4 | 14.7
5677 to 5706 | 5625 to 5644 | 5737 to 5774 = 0.6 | 14.6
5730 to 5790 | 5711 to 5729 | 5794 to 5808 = 5.6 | 15.8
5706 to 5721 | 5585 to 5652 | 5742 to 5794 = -1.0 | 14.5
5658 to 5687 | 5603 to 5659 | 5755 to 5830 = 1.3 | 14.9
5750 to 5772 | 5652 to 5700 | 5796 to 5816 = 0.9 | 15.2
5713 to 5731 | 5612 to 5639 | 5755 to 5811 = -1.1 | 14.6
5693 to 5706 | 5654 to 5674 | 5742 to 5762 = 0.5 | 14.2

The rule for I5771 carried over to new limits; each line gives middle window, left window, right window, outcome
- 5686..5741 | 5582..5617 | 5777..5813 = 0.8 AA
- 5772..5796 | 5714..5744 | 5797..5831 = 1.5 AA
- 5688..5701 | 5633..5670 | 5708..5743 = 0.8 AA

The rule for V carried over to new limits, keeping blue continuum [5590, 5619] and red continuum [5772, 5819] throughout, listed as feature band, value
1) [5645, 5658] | -0.4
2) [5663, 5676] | 0.6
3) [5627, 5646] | -0.3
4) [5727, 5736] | 0.3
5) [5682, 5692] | 0.3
